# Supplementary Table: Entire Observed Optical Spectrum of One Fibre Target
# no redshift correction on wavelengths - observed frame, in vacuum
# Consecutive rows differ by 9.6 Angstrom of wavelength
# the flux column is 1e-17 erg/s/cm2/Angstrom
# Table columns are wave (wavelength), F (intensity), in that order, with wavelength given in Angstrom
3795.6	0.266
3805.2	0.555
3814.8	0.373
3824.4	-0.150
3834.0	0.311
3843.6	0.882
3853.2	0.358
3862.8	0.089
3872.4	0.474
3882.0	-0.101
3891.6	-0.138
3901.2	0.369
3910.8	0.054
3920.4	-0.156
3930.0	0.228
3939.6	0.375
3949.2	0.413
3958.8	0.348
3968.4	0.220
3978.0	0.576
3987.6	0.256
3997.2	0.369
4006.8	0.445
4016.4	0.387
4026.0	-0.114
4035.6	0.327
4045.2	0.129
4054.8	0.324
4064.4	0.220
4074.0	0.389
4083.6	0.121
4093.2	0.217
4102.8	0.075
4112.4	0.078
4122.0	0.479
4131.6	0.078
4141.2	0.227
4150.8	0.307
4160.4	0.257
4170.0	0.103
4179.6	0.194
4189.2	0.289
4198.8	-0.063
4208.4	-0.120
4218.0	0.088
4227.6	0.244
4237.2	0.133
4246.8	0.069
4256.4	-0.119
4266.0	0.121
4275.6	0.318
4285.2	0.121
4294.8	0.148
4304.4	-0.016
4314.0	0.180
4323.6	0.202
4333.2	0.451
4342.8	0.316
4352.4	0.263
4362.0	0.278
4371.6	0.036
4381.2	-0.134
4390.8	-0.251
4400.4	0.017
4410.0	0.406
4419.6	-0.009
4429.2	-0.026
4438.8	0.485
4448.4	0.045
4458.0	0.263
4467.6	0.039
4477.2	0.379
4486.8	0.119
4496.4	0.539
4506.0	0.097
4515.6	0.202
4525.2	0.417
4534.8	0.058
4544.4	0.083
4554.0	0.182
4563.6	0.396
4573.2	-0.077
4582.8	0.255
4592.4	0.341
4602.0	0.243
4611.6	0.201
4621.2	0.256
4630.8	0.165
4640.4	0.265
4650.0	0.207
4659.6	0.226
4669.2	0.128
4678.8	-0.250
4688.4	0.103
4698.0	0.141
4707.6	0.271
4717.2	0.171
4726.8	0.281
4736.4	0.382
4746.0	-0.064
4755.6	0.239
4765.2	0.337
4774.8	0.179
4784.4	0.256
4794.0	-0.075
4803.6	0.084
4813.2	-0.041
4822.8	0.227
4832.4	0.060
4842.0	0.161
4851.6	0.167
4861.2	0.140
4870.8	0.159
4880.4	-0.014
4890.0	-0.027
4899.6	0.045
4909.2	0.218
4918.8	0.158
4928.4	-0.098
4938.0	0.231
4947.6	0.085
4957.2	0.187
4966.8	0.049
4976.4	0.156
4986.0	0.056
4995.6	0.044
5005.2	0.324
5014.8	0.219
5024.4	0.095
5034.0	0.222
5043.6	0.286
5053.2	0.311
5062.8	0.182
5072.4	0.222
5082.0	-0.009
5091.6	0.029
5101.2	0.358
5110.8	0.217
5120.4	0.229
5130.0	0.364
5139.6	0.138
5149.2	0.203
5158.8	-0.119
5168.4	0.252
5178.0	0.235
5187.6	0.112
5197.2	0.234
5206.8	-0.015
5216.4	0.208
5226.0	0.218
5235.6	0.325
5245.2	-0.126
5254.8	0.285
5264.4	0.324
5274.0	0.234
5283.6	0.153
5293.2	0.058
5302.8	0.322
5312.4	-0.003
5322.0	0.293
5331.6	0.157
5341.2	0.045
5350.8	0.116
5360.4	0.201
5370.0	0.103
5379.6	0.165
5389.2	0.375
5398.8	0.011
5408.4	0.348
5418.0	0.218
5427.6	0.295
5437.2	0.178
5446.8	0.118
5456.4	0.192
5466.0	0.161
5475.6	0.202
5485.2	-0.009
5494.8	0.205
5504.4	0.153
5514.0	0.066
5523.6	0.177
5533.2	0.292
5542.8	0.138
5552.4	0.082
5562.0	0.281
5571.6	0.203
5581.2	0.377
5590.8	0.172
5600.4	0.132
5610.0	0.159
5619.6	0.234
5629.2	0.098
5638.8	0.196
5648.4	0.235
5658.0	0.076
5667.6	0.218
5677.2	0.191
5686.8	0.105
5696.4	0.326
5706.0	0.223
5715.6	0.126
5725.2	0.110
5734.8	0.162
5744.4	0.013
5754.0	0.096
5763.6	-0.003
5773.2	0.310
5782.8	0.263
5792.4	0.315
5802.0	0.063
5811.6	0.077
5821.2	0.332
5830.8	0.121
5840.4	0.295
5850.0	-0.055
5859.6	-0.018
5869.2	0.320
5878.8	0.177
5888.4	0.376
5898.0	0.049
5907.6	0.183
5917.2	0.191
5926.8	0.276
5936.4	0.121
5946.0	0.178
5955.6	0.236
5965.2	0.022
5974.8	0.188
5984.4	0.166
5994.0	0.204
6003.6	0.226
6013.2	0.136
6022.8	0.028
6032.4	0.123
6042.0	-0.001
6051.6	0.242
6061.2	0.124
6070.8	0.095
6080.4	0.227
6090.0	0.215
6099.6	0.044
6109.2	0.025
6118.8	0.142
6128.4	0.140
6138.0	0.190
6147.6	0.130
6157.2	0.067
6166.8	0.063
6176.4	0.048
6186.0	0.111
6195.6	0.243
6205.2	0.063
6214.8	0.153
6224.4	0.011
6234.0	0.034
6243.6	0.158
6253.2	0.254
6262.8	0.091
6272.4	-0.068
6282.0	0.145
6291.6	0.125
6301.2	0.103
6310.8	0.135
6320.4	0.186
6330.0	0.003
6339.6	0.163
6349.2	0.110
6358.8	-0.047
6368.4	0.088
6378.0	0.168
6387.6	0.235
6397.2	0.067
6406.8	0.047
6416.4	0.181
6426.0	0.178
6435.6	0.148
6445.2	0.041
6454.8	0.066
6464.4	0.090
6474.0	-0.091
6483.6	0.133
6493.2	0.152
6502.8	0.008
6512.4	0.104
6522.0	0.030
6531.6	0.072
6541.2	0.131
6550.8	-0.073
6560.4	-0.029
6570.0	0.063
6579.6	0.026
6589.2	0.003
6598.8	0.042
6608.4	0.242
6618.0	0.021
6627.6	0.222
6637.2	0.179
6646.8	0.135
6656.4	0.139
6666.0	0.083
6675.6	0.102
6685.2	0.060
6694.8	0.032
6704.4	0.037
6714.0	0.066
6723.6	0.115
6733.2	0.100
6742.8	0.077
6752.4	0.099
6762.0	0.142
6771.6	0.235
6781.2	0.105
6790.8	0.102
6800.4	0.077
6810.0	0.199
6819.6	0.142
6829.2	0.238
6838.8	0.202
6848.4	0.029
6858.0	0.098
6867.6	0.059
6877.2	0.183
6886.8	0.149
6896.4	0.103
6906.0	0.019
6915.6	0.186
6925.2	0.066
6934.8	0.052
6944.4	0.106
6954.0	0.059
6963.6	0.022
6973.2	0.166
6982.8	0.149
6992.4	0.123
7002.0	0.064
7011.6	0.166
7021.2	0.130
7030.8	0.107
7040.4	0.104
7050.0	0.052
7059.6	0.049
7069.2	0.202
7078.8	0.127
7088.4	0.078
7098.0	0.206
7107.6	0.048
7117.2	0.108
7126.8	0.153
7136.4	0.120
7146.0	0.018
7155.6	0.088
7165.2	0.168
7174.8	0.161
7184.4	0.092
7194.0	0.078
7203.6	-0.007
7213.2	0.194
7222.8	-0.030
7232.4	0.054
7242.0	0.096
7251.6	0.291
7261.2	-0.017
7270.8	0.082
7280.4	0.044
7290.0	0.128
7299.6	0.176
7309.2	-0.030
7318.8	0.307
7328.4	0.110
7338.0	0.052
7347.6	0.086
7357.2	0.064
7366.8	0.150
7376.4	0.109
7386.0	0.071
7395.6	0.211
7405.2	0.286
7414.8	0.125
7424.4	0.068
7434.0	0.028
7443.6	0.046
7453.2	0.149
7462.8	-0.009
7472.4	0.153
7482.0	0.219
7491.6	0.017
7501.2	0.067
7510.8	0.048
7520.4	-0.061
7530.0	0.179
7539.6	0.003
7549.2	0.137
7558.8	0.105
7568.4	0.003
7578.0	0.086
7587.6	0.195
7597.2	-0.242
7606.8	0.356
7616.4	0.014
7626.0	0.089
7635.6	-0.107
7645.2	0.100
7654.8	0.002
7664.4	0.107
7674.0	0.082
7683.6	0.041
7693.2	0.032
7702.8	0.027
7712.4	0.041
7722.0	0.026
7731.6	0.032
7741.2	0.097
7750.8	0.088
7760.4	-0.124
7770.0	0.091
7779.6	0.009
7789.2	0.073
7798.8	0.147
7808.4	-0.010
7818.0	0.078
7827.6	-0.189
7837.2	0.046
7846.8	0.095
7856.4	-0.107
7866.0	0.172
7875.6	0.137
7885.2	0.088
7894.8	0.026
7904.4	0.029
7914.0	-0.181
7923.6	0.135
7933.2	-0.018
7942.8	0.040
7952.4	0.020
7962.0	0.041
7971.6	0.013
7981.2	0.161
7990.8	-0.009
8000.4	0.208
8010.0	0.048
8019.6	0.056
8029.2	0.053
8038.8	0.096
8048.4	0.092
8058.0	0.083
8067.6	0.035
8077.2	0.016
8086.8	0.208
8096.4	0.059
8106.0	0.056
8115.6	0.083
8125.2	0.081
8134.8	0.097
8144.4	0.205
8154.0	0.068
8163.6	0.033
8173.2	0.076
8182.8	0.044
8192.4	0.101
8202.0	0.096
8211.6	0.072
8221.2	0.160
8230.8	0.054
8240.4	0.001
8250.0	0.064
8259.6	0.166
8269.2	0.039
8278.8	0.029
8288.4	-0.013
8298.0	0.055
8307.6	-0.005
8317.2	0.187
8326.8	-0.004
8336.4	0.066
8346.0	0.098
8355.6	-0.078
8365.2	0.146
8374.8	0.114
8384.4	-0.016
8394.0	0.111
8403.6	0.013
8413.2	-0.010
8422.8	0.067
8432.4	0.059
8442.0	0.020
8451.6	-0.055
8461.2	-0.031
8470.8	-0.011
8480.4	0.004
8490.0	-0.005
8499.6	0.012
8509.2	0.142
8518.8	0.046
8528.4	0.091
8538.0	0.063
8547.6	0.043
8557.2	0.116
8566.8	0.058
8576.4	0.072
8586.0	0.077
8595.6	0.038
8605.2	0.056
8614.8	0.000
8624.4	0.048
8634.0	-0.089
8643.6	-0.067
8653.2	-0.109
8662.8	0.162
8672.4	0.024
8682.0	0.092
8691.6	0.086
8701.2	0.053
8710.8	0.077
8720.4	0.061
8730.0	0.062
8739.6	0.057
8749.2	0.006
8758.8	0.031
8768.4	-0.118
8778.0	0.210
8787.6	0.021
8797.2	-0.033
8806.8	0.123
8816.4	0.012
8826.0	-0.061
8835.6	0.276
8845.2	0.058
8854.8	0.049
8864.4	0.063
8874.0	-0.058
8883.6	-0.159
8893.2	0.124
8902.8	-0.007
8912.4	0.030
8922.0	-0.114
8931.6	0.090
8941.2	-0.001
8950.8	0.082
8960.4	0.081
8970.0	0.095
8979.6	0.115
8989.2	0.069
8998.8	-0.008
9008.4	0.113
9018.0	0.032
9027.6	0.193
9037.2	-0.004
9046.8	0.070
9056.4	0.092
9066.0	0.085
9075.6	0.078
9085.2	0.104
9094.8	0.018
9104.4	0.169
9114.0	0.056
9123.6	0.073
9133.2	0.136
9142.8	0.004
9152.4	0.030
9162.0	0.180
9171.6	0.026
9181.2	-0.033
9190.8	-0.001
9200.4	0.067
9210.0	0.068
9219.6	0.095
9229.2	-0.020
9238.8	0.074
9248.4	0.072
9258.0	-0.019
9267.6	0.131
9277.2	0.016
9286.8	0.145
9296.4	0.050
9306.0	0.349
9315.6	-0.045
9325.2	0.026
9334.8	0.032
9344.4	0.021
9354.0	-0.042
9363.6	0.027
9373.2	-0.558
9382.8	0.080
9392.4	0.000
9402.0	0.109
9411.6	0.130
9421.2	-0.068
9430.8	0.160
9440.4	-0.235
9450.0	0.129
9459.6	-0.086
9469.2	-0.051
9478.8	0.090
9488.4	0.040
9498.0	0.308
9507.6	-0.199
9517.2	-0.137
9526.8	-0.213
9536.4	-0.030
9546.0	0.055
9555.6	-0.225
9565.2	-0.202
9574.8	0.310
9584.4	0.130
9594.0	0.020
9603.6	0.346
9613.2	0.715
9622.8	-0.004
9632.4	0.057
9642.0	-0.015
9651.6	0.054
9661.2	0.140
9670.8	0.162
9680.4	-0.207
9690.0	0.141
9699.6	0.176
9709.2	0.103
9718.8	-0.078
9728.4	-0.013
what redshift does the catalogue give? 1.577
